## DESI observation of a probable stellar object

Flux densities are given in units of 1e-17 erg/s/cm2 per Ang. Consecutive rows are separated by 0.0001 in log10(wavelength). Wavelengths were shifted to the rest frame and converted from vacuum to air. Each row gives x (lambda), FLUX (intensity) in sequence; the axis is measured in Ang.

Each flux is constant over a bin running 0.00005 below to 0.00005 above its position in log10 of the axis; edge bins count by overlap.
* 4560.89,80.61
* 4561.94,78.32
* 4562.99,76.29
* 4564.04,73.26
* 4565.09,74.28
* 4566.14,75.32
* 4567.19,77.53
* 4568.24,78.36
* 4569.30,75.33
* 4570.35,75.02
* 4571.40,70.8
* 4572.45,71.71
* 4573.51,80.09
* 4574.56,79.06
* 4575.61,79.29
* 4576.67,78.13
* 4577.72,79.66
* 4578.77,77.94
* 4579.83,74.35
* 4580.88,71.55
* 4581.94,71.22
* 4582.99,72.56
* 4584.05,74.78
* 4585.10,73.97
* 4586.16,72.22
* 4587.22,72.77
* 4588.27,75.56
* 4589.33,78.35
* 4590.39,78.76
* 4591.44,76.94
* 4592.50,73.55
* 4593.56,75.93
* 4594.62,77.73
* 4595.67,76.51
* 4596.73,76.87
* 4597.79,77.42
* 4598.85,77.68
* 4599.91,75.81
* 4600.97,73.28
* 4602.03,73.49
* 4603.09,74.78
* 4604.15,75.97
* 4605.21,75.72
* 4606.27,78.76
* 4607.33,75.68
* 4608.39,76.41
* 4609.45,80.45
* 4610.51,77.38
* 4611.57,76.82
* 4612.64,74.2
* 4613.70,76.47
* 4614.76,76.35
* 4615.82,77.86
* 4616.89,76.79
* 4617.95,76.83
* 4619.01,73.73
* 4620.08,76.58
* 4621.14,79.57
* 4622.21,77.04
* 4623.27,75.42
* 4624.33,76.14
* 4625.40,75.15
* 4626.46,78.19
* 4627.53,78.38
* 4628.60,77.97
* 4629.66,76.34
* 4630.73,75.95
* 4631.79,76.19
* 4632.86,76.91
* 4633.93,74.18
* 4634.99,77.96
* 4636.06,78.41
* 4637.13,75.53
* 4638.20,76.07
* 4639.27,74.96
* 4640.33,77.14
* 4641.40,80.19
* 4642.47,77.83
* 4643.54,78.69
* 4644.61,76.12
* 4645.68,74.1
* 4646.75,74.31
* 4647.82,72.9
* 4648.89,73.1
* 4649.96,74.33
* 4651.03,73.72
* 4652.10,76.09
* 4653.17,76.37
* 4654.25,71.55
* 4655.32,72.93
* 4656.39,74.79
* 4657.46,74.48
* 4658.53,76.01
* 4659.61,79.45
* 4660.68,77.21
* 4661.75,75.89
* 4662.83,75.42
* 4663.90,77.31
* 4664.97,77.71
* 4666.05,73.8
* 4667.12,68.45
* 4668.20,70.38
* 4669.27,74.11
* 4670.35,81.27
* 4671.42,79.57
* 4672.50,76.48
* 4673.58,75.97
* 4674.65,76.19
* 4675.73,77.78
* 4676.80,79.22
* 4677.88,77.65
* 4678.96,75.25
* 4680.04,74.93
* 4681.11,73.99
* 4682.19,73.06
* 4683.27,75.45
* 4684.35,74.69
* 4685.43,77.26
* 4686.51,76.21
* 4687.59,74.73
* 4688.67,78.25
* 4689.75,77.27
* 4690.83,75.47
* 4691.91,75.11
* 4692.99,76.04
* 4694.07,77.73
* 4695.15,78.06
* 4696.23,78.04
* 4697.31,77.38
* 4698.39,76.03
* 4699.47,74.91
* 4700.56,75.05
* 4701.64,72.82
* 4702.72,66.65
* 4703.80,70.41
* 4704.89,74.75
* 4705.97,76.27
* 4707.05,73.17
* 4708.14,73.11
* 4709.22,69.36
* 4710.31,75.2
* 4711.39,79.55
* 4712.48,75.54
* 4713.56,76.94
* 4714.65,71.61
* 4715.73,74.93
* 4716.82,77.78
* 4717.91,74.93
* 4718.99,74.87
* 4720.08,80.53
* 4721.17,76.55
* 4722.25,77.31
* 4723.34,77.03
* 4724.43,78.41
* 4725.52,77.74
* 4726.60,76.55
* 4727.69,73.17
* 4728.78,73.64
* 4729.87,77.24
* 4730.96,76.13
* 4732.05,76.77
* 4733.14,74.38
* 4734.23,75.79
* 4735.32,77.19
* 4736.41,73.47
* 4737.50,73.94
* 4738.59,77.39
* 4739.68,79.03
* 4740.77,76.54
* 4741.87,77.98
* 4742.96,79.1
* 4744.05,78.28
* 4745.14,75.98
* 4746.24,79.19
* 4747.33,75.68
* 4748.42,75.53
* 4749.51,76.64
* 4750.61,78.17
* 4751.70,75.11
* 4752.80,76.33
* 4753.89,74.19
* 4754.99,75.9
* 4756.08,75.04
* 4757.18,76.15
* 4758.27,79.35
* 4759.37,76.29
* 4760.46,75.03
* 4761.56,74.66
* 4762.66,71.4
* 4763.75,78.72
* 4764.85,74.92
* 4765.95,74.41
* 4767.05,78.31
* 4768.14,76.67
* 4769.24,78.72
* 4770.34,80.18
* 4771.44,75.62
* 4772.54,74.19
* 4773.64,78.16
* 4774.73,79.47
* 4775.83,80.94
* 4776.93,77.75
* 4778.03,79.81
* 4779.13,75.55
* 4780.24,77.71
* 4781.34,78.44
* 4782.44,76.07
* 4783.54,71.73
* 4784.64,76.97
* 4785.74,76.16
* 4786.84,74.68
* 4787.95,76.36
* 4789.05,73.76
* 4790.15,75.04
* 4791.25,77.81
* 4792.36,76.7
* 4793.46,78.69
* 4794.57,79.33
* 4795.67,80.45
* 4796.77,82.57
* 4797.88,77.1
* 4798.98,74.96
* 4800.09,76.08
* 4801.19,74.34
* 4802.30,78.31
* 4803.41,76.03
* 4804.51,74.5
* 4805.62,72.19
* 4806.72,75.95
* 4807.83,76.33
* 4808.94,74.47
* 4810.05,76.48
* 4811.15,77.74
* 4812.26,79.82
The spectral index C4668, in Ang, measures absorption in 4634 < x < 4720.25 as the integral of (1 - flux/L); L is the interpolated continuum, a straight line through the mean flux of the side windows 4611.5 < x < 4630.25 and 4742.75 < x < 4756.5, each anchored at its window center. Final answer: 1.2 Ang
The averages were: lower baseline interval 76.6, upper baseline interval 76.5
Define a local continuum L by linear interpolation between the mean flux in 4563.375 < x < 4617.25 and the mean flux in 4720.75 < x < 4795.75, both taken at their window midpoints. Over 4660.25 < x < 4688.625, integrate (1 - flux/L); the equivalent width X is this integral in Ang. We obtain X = 0.2 Ang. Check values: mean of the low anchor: 75.9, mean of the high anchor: 76.6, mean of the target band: 75.8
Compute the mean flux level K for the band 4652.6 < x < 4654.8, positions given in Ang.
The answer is 73.8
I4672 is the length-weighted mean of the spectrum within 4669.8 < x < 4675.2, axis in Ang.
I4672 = 77.8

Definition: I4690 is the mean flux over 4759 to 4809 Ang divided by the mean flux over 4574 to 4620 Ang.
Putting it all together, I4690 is 1.0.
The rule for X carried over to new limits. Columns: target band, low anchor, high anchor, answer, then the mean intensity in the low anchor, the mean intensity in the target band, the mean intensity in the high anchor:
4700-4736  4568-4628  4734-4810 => 0.6 Ang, 76.1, 75.2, 76.6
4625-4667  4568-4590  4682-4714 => -0.4 Ang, 75.3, 75.9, 75.2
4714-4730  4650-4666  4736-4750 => 0.1 Ang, 75.5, 76.1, 76.9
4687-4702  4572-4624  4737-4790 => 0.0 Ang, 76.1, 76.3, 76.6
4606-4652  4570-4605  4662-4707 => -0.5 Ang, 75.6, 76.4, 75.5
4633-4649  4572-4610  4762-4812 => 0.0 Ang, 76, 76.2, 76.7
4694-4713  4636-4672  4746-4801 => 0.4 Ang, 75.6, 74.6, 76.8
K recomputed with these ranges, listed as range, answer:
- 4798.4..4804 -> 76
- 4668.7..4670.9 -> 77.8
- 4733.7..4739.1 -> 75.6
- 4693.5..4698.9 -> 77.5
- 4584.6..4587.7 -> 72.8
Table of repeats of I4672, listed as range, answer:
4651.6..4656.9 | 74.3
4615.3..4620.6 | 76.3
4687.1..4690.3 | 76.8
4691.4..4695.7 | 76.8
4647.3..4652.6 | 74.1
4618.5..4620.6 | 74.9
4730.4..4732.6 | 76.4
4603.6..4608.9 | 76.5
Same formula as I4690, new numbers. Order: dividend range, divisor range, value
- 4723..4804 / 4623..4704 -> 1.01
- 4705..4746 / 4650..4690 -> 1.01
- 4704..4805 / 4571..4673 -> 1.01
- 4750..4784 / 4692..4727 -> 1.01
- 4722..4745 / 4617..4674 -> 1.01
